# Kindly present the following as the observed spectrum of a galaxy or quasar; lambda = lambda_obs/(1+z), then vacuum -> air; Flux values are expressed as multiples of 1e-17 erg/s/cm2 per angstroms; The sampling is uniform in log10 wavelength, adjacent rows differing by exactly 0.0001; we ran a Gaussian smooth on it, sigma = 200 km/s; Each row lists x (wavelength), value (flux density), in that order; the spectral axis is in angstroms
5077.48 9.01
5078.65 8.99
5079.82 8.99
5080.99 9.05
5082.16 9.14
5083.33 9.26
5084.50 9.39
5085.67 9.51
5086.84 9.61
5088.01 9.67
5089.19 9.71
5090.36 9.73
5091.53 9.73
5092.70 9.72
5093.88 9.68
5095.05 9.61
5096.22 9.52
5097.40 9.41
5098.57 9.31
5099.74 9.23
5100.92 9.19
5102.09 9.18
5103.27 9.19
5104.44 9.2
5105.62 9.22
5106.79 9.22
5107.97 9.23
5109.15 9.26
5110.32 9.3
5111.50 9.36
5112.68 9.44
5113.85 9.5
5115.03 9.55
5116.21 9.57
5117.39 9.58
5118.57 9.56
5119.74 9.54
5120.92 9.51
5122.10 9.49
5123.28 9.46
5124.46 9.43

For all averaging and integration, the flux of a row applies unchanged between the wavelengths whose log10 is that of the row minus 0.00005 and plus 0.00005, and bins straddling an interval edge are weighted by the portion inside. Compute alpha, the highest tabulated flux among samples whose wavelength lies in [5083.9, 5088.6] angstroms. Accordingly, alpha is 9.67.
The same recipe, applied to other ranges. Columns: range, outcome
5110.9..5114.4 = 9.5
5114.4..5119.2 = 9.58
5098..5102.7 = 9.31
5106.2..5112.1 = 9.36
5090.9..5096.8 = 9.73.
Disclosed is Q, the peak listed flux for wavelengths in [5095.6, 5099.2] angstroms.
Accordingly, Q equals 9.52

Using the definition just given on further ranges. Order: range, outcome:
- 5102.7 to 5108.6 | 9.23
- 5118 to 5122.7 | 9.56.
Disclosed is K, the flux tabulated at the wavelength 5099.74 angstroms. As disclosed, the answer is 9.23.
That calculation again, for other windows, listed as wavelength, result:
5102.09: 9.18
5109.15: 9.26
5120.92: 9.51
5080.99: 9.05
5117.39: 9.58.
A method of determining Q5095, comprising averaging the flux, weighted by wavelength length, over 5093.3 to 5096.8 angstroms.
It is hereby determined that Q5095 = 9.62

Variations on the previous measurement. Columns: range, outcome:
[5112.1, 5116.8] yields 9.52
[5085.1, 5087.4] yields 9.56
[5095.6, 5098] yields 9.47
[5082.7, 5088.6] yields 9.49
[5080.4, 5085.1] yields 9.21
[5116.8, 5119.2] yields 9.59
